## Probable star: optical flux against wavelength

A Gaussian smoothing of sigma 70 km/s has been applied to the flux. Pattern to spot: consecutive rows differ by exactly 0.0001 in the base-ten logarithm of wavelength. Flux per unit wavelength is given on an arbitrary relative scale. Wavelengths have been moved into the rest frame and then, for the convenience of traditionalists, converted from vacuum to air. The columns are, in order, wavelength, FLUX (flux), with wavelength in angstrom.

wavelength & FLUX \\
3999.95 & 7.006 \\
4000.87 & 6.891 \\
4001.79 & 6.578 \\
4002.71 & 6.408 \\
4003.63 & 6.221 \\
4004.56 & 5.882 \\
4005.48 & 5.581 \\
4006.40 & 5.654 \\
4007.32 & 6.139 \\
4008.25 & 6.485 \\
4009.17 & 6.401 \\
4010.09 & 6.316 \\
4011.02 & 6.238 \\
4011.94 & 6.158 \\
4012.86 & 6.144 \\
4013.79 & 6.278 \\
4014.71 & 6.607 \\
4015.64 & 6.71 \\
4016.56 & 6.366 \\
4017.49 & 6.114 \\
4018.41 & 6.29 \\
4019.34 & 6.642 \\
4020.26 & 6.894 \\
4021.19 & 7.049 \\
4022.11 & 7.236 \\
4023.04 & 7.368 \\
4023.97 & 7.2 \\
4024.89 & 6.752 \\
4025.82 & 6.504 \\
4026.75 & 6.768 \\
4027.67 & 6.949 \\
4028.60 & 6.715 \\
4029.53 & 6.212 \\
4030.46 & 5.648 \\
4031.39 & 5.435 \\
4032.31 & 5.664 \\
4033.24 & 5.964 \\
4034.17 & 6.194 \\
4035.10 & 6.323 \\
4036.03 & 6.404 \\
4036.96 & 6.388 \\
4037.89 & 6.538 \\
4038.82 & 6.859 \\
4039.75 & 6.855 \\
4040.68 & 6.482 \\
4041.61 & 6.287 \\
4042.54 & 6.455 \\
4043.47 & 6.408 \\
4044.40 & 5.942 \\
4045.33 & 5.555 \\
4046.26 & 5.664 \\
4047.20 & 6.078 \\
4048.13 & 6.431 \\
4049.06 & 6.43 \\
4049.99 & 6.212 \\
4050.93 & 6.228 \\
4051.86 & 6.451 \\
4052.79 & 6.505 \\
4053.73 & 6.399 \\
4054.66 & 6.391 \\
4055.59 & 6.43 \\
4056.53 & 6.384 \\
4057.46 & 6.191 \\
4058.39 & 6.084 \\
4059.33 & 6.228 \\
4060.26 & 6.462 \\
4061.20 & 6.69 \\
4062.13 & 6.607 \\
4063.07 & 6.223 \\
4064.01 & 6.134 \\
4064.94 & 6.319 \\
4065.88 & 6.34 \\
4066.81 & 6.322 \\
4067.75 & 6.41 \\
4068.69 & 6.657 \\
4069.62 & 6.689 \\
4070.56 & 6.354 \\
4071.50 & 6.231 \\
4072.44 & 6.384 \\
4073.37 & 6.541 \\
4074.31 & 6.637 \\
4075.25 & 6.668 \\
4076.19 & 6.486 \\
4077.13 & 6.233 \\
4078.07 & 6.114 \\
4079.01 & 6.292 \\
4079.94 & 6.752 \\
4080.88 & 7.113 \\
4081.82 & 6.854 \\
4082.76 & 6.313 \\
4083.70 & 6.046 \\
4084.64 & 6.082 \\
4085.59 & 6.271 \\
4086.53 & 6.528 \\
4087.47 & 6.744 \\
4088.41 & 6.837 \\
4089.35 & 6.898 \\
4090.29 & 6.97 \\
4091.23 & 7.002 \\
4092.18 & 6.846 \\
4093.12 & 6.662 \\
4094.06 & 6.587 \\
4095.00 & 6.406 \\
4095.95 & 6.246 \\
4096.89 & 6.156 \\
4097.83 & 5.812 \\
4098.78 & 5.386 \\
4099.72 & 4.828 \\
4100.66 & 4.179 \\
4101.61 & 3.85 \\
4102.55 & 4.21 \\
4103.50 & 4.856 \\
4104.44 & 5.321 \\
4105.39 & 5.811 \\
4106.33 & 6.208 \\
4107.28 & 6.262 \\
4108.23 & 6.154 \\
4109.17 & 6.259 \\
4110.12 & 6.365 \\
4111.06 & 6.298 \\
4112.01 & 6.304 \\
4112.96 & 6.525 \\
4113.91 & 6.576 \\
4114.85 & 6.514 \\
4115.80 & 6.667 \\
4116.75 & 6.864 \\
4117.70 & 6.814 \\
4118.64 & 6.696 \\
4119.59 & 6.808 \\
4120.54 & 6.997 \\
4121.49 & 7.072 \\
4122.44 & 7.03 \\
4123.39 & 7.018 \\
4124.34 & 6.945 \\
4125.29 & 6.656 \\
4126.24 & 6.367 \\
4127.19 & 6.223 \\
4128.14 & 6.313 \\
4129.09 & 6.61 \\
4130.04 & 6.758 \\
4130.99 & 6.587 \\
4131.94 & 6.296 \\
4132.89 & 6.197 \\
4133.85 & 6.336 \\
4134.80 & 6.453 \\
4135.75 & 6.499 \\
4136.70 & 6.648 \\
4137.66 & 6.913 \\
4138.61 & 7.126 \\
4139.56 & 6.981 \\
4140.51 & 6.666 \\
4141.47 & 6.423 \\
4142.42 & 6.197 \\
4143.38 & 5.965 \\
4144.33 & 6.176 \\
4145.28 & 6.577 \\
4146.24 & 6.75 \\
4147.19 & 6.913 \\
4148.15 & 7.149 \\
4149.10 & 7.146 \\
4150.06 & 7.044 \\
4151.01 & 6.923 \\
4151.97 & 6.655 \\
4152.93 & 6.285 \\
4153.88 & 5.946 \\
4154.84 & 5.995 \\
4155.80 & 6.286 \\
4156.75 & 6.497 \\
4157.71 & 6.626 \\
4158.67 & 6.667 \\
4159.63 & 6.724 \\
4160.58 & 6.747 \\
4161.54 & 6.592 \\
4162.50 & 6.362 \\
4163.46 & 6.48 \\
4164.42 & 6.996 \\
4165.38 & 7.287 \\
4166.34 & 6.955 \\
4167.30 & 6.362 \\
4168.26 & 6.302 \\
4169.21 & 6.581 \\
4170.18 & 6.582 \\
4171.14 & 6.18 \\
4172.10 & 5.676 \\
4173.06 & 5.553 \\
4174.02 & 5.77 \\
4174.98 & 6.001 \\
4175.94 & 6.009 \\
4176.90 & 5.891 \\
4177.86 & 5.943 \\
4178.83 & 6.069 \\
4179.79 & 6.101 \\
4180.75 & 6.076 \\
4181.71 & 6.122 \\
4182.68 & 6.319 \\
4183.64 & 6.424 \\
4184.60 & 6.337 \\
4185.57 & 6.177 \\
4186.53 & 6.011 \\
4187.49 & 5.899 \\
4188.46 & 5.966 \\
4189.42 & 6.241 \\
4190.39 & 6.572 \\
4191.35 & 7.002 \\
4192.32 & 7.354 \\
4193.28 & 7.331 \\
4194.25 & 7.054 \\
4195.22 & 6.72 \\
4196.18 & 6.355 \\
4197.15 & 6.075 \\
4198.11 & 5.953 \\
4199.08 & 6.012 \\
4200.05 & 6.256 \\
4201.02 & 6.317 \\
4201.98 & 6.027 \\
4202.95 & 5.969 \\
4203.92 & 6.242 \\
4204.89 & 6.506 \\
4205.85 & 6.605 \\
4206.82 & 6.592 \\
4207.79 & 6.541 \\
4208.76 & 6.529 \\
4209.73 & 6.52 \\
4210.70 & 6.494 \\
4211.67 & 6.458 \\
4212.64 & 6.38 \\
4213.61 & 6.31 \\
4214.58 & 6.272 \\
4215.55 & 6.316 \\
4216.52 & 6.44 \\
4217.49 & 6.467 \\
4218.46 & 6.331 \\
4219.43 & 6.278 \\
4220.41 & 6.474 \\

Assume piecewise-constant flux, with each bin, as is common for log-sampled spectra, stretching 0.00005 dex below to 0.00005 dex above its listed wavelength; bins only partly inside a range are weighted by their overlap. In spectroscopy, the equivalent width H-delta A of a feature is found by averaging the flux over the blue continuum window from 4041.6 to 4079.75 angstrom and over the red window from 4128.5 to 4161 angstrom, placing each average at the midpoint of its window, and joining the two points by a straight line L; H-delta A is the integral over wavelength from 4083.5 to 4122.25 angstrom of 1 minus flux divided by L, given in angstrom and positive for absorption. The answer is 1.6 angstrom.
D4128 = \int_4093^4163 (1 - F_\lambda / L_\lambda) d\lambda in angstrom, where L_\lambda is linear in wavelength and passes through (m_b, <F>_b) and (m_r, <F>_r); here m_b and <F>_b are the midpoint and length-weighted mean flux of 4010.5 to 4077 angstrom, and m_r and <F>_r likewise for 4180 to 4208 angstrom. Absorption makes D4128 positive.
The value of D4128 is 0.3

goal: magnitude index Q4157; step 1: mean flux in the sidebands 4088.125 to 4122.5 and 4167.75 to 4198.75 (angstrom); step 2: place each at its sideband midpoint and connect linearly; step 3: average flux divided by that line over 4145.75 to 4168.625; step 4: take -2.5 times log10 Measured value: -0.07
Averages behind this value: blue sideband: 6.18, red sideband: 6.27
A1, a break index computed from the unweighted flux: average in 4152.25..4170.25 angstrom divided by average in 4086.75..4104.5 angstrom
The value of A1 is 1.1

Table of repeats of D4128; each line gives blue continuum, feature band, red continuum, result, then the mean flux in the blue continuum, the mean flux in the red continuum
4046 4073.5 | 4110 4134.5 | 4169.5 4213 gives -1.11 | 6.35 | 6.29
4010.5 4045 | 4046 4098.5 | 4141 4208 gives 0.10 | 6.46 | 6.41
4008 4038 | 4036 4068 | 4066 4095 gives 0.81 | 6.45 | 6.55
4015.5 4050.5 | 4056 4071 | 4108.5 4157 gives 0.21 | 6.42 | 6.59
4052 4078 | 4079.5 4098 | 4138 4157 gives -0.32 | 6.4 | 6.59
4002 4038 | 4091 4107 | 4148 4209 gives 1.84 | 6.38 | 6.4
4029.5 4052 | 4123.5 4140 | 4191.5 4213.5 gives -0.62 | 6.2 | 6.47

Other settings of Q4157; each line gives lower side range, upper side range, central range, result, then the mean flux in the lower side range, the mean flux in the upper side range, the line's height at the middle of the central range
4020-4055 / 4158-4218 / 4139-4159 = -0.03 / 6.41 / 6.37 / 6.38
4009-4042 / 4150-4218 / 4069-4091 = -0.02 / 6.47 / 6.38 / 6.44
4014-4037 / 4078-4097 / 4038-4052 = 0.04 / 6.5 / 6.58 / 6.52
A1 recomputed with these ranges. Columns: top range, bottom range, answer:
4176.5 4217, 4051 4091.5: 0.98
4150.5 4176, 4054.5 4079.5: 1.00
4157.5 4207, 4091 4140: 1.01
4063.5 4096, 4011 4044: 1.01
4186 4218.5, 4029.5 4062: 1.03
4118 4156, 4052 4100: 1.03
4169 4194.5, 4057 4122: 0.99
